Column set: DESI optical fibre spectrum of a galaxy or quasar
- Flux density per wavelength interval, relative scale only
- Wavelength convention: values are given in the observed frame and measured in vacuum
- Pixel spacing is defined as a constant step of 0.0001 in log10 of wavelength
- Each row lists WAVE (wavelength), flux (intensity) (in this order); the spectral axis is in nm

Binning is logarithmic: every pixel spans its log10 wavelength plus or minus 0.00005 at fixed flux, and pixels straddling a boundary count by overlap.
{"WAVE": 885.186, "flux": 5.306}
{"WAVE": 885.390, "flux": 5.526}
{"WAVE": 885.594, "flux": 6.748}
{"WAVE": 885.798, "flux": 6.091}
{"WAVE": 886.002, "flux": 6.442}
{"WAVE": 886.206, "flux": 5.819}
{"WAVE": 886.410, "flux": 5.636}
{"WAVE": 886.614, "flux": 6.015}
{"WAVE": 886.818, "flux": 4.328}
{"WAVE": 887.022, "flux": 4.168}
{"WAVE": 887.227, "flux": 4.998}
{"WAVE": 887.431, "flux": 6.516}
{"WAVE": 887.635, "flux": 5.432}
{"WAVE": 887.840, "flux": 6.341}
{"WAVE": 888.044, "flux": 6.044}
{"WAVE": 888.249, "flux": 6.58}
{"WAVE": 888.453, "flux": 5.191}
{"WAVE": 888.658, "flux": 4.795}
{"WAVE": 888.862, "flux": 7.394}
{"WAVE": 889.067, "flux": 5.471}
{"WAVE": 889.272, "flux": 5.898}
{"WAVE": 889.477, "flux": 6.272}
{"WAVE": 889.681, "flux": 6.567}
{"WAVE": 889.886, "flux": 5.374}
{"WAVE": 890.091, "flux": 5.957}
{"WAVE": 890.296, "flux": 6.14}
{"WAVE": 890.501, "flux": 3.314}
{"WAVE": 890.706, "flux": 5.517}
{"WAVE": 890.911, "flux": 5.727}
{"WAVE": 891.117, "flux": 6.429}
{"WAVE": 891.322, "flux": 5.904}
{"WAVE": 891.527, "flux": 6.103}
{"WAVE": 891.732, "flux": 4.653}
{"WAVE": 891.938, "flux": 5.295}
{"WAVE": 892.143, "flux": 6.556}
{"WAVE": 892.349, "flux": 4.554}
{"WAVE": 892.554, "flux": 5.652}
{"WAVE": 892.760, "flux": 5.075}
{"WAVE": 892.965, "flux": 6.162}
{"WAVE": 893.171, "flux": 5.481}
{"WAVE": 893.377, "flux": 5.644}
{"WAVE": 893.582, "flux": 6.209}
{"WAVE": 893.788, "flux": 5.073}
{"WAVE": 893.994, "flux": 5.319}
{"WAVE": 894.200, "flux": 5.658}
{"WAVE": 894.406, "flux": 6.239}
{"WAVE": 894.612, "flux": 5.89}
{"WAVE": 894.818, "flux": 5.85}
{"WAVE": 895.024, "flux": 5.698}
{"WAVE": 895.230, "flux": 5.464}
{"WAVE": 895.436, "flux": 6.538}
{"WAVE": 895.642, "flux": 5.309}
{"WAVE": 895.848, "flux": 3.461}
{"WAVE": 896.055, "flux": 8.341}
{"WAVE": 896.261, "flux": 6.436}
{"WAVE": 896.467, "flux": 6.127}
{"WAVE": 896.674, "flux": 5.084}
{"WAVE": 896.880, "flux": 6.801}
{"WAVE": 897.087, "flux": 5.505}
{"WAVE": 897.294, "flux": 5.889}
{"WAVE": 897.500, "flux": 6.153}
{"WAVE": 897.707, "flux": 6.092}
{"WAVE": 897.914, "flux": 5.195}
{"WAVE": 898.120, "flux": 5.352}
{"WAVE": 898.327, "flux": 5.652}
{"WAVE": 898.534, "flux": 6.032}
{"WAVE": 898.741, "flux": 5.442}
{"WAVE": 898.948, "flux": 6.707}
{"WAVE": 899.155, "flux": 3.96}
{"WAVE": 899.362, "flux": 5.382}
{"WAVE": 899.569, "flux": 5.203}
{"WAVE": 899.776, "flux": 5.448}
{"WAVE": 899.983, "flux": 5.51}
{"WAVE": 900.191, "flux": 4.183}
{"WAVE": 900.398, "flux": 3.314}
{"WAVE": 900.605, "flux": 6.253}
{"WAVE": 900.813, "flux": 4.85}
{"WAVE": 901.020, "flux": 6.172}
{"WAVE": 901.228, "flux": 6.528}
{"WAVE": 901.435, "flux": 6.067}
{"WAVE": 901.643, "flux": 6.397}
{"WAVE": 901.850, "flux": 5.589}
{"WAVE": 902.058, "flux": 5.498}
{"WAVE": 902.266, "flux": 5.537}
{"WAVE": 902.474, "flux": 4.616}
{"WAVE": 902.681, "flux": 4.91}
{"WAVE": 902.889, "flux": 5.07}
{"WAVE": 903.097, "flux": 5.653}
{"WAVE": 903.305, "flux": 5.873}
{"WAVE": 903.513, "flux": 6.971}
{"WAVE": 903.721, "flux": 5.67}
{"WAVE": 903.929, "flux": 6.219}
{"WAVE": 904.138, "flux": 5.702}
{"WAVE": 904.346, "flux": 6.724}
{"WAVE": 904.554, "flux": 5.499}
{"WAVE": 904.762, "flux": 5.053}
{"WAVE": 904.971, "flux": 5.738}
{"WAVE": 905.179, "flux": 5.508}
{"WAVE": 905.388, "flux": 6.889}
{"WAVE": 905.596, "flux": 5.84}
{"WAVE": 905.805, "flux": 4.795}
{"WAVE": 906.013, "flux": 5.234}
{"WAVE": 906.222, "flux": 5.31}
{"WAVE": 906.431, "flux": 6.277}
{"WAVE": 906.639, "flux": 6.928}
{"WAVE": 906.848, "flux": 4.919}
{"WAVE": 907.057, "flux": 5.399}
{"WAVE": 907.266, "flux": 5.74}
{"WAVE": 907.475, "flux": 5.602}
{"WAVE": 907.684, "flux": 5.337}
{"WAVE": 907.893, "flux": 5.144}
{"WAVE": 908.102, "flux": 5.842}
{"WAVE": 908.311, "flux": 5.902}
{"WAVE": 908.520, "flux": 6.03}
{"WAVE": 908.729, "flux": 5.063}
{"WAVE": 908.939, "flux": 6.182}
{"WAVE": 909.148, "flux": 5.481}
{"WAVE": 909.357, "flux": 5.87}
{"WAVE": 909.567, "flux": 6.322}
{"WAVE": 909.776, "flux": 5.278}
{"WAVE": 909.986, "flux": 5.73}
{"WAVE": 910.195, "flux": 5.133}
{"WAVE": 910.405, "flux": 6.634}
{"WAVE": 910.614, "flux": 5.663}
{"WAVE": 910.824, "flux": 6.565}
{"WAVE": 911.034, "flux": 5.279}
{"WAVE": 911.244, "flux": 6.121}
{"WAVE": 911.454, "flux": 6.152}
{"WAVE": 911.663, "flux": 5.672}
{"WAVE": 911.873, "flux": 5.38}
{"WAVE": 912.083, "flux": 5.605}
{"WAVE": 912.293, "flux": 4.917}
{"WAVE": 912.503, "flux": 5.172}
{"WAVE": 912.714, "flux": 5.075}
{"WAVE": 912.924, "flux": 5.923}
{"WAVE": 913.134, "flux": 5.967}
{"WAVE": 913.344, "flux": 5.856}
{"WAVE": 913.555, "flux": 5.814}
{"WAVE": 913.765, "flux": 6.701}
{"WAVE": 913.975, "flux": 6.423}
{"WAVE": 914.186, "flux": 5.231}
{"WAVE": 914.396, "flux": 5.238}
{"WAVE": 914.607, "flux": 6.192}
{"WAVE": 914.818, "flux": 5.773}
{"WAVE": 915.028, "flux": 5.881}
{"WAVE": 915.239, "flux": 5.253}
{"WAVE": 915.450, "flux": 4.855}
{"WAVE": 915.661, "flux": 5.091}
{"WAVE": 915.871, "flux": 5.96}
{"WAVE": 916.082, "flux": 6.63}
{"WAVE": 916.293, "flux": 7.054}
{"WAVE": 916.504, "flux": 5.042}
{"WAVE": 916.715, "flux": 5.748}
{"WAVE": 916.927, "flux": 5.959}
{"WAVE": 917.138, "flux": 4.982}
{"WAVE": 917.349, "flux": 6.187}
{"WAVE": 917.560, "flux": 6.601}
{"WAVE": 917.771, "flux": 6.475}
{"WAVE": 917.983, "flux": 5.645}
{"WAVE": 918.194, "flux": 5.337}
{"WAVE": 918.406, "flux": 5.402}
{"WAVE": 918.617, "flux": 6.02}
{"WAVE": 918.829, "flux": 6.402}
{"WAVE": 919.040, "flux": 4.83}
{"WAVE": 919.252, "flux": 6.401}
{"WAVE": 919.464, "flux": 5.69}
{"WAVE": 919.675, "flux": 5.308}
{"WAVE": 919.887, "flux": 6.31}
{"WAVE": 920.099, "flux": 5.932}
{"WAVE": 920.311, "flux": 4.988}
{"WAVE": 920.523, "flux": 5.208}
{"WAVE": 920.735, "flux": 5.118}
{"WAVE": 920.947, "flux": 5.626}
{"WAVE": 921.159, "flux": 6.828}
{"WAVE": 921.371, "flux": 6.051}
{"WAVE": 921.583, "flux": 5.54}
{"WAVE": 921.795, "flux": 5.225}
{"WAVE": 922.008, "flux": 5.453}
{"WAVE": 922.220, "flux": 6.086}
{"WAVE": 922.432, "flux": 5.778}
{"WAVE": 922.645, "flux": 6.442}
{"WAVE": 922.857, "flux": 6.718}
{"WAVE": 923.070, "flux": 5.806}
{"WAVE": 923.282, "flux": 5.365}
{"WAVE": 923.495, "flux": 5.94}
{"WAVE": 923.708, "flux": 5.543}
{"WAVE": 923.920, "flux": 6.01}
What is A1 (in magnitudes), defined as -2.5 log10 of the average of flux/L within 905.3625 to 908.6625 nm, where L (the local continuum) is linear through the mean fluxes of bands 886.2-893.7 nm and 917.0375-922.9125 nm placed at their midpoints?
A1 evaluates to 0.01 mag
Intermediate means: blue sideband 5.65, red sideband 5.8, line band 5.66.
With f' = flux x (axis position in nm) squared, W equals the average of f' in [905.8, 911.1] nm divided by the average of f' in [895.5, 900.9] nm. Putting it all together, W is 1.05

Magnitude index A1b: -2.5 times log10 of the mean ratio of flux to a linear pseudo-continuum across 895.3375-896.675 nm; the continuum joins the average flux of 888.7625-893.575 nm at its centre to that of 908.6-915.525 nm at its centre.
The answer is -0.05 mag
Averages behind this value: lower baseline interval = 5.71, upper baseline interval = 5.71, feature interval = 5.96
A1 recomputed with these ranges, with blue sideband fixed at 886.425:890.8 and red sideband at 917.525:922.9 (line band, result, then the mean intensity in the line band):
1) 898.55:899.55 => 0.05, 5.42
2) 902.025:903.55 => 0.05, 5.45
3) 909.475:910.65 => -0.01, 5.8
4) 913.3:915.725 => 0.01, 5.7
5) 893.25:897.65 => -0.03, 5.84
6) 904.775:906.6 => 0.00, 5.71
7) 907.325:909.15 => 0.02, 5.63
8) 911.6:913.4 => 0.05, 5.49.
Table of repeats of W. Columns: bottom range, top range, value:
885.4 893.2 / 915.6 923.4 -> 1.09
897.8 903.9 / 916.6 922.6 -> 1.09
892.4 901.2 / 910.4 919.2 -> 1.07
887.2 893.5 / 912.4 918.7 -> 1.07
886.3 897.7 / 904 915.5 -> 1.04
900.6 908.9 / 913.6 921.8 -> 1.04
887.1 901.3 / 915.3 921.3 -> 1.07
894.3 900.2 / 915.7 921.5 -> 1.07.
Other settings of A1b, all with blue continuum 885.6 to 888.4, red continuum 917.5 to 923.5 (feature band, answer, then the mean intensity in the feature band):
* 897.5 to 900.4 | 0.082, 5.35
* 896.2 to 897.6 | -0.041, 5.99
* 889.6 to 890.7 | 0.059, 5.45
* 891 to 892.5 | 0.022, 5.64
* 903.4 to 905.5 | -0.040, 6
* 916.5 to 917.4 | 0.037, 5.61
